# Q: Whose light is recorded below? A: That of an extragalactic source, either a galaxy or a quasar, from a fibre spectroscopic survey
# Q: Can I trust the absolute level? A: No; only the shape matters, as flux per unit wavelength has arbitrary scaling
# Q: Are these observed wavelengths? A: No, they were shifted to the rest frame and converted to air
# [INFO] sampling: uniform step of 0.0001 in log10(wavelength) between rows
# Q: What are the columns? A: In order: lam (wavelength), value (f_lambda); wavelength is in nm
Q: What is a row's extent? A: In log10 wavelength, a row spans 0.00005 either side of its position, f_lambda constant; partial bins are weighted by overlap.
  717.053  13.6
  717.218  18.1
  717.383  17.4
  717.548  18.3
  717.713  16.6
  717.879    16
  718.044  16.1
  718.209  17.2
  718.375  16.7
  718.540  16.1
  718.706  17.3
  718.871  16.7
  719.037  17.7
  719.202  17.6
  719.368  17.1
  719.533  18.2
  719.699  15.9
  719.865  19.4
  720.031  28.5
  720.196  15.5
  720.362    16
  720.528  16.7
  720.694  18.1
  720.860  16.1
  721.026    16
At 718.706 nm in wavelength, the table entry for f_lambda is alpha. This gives 17.3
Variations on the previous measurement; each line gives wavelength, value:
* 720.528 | 16.7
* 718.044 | 16.1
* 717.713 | 16.6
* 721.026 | 16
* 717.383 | 17.4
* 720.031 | 28.5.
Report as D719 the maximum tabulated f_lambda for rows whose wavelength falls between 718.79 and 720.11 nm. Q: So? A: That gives 28.5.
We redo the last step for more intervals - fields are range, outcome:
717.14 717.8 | 18.3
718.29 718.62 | 16.7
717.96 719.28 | 17.7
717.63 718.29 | 17.2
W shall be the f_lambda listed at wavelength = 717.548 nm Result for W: 18.3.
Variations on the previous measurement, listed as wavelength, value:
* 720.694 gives 18.1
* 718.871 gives 16.7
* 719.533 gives 18.2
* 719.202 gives 17.6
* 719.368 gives 17.1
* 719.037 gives 17.7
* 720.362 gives 16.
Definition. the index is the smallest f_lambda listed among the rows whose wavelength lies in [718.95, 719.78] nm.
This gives 15.9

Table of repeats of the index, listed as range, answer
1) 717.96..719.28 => 16.1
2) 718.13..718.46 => 16.7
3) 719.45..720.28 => 15.5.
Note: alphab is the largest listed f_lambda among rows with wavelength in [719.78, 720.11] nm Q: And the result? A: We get 28.5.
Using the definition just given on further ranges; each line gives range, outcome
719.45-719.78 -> 18.2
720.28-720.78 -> 18.1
